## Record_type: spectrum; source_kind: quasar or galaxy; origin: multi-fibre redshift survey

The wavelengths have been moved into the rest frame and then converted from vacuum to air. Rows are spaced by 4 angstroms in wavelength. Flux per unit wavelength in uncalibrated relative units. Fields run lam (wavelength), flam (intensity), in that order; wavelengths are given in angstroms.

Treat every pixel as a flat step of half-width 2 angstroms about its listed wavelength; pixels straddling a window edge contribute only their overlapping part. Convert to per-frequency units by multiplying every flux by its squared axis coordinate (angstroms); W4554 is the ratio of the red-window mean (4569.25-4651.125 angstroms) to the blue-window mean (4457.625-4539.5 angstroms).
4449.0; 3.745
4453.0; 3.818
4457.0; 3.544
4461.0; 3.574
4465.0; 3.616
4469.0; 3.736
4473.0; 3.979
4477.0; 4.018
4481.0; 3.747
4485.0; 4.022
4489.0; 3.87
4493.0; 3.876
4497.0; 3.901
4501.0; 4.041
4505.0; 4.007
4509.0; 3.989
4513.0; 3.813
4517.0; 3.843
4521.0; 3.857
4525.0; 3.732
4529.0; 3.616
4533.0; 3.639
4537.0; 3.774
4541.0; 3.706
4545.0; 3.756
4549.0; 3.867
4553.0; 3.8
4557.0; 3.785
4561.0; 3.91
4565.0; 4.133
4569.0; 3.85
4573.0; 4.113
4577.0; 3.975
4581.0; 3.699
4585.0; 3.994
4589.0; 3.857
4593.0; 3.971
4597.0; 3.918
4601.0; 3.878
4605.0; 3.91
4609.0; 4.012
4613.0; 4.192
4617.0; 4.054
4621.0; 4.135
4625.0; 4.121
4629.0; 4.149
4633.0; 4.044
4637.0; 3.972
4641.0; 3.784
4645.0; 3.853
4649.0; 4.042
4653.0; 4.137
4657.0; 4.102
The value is 1.1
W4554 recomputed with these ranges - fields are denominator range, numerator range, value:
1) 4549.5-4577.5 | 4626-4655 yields 1.05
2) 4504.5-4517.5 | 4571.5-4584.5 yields 1.04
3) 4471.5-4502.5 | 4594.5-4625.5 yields 1.08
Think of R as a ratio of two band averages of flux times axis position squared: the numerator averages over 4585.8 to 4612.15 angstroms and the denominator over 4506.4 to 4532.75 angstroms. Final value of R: 1.1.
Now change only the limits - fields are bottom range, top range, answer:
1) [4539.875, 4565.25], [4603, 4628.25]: 1.09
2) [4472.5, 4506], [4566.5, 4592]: 1.04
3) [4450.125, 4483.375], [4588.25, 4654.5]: 1.14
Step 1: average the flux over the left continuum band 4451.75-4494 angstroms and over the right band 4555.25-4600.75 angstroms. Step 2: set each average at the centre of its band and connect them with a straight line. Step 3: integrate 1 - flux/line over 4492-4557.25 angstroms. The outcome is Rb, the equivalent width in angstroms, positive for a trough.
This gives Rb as 0.6 angstroms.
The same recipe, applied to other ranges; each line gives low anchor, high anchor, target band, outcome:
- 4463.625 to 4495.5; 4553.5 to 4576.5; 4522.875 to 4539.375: 0.9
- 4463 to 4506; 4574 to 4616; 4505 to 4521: 0.0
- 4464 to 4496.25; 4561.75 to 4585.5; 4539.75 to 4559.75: 0.7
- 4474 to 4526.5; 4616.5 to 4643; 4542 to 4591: 1.0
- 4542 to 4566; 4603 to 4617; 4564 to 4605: 0.2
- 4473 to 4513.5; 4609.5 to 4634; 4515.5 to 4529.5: 0.7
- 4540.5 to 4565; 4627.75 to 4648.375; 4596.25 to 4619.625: -0.5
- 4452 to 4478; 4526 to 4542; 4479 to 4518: -2.1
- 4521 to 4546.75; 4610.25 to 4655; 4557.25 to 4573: -0.6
